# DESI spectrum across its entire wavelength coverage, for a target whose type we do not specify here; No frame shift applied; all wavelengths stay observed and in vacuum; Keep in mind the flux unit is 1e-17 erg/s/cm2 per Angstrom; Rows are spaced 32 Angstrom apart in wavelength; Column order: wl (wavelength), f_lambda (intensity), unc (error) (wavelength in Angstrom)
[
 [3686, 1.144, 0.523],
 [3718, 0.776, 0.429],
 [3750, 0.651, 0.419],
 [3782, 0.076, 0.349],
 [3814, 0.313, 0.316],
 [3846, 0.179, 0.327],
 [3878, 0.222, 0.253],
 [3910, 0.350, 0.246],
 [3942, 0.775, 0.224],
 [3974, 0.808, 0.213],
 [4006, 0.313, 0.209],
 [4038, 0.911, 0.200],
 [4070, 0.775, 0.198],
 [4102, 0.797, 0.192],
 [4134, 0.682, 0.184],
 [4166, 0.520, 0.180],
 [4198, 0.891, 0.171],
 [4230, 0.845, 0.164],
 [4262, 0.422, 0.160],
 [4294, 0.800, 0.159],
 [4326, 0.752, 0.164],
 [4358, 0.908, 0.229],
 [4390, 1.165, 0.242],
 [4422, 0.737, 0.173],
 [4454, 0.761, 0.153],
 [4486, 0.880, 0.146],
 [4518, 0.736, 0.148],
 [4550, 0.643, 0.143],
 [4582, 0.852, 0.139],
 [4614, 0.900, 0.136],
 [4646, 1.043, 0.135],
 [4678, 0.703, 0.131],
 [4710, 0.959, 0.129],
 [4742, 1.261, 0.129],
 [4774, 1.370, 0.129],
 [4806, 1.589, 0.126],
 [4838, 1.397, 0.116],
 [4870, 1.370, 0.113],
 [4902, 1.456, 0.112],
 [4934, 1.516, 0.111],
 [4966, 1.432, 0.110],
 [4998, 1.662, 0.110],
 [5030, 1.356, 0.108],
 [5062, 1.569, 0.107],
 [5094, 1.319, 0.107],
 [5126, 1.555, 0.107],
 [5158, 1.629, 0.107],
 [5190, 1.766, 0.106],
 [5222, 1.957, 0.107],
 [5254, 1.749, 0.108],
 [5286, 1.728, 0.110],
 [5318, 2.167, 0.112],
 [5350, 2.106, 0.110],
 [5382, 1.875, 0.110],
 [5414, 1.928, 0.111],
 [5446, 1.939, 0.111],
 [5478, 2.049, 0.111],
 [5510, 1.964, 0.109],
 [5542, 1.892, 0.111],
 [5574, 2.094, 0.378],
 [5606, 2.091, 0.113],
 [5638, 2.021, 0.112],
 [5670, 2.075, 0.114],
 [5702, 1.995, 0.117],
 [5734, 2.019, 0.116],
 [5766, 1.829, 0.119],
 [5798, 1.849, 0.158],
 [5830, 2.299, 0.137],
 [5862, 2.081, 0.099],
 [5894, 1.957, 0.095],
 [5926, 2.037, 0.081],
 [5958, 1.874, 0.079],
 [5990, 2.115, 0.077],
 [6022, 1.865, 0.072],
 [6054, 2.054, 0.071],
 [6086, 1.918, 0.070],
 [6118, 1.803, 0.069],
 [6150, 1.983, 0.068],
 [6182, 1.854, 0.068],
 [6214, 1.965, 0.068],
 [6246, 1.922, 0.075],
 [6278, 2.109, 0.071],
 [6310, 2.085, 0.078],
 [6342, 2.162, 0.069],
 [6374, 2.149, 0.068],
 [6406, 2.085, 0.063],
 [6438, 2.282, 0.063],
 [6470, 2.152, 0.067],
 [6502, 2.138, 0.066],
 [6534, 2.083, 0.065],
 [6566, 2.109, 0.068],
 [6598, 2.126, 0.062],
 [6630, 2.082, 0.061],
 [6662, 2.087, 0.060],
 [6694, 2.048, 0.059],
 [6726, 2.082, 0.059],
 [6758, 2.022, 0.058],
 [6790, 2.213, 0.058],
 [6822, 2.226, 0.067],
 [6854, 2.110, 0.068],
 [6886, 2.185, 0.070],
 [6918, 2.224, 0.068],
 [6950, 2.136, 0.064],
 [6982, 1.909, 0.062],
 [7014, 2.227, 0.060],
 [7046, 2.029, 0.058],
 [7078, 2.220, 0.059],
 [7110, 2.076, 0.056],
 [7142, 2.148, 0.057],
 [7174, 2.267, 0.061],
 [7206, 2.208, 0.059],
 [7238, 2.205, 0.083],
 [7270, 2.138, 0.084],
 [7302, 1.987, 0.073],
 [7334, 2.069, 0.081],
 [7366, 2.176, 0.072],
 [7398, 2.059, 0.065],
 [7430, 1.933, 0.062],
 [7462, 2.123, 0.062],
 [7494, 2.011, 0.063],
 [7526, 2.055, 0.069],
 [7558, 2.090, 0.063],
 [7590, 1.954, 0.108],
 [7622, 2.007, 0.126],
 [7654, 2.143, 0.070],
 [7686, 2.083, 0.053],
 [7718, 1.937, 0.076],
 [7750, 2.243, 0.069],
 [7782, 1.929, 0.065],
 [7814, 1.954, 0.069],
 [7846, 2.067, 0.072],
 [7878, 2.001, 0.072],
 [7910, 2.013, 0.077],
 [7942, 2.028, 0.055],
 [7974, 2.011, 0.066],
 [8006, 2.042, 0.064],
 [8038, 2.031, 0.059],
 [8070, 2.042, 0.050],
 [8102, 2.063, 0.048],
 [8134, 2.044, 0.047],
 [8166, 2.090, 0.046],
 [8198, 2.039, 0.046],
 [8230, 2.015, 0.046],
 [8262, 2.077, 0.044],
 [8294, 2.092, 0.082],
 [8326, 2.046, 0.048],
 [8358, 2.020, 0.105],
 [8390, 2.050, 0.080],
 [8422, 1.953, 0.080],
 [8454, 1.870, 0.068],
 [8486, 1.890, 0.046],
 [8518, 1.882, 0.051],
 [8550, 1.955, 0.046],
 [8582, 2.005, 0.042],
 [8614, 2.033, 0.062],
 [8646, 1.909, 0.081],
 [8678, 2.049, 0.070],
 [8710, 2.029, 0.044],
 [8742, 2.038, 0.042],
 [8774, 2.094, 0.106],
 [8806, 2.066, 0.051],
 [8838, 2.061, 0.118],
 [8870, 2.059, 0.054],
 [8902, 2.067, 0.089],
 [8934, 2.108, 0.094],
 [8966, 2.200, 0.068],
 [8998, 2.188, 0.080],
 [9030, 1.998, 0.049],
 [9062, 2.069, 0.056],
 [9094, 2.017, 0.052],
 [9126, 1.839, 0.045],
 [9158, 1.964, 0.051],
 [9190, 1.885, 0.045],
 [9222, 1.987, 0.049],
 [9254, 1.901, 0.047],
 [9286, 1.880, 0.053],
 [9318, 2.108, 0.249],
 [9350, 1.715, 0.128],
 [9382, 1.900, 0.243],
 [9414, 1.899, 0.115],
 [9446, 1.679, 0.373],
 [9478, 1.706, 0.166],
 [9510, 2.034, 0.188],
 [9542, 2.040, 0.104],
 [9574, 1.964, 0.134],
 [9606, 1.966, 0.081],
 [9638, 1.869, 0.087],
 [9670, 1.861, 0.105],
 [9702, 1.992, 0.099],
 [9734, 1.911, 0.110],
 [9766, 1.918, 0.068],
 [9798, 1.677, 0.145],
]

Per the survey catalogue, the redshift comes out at 0.19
